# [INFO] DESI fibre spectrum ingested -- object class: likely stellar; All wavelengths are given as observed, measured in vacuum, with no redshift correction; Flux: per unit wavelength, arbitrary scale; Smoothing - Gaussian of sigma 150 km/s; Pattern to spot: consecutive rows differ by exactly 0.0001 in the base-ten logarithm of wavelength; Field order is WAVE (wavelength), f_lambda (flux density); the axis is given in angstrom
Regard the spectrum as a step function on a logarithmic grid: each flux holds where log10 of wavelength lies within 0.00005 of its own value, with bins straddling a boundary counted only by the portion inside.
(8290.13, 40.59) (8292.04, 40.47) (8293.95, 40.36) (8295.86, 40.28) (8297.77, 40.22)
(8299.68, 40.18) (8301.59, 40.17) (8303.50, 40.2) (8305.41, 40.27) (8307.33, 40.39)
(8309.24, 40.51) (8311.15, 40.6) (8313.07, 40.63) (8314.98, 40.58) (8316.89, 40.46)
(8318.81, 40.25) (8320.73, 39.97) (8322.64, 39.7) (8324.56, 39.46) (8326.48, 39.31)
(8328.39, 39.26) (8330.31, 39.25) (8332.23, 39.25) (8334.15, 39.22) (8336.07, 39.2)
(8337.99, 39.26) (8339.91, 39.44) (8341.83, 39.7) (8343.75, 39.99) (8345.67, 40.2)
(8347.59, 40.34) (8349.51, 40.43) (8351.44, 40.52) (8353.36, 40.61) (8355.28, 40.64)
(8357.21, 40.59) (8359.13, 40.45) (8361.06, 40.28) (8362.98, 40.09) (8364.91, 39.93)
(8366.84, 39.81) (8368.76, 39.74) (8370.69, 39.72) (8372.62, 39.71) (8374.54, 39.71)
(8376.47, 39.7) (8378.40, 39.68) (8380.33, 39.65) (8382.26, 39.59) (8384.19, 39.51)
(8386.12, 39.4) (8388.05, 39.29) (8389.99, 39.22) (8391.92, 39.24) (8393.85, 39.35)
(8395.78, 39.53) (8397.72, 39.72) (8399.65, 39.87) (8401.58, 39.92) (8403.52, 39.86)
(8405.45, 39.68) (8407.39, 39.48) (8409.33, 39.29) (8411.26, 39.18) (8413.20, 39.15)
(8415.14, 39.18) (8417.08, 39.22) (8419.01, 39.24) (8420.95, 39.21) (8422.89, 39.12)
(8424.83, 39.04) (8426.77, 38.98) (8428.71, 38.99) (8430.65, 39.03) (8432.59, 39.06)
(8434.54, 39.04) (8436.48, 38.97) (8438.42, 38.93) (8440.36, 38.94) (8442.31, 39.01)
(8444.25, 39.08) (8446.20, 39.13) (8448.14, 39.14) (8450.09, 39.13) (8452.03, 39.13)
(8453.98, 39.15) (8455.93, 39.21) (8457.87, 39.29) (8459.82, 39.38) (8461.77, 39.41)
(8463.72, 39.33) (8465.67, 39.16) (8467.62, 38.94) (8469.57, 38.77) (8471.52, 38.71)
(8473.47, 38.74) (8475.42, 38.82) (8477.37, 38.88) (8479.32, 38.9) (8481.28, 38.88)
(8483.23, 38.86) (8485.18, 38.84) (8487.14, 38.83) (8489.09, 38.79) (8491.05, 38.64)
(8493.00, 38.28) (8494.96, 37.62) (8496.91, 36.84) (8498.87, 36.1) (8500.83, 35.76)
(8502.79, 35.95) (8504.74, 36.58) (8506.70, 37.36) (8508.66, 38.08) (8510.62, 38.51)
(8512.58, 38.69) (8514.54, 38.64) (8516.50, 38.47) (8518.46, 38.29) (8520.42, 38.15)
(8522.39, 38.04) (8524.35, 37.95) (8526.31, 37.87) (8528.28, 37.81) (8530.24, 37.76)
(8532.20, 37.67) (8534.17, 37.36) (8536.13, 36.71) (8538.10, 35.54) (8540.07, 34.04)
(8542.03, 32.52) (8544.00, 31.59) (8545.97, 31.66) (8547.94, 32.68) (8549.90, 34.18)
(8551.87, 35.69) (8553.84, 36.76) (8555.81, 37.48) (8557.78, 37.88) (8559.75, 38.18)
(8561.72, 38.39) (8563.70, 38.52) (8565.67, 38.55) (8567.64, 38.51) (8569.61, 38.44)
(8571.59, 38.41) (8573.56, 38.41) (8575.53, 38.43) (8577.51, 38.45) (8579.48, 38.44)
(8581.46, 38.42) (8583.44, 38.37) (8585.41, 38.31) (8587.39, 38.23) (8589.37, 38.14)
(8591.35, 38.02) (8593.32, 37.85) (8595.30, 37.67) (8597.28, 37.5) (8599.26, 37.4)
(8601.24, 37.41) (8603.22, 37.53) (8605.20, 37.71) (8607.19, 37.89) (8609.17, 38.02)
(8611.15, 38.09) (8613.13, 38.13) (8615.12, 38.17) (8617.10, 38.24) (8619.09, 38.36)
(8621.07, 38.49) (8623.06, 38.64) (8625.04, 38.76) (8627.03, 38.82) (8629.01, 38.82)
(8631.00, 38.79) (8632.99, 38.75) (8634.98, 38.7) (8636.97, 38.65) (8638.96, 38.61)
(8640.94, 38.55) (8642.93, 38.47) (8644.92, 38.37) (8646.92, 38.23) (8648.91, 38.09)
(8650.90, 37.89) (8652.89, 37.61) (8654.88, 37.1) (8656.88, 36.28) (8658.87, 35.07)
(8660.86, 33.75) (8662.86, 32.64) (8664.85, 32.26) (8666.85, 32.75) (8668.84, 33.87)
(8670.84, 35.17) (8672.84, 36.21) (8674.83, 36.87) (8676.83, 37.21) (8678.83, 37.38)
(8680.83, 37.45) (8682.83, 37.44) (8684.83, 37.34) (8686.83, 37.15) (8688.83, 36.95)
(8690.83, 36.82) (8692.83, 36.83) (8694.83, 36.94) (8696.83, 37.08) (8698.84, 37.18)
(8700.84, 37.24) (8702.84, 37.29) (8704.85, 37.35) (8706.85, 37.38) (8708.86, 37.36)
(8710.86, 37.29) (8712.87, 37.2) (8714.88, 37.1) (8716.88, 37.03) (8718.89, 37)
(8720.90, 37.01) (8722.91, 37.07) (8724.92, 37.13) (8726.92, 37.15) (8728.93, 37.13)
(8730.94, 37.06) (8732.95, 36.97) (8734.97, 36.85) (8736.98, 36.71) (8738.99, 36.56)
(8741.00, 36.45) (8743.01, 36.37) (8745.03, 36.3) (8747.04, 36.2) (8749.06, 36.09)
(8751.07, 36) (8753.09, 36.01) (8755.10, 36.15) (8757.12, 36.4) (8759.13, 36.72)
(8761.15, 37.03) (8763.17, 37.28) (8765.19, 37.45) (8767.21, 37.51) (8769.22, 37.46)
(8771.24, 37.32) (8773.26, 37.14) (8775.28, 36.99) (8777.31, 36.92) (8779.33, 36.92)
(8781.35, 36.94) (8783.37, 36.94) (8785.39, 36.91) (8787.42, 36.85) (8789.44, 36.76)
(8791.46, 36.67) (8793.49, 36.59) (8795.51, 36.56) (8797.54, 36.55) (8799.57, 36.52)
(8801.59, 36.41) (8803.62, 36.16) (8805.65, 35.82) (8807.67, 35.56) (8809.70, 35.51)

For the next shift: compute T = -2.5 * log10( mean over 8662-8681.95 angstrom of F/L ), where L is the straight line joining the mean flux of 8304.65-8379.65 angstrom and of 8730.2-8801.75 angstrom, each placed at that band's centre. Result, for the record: 0.07 mag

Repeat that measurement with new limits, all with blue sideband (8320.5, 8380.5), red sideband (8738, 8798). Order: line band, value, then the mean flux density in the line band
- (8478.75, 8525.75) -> 0.02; 37.9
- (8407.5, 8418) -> 0.00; 39.2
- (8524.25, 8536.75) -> 0.03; 37.6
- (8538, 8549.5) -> 0.17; 32.9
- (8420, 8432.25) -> 0.01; 39.1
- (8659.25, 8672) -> 0.12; 33.5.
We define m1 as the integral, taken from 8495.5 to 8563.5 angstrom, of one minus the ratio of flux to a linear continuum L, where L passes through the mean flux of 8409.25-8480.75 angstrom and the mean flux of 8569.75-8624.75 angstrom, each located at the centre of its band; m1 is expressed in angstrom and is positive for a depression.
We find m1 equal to 3.34 angstrom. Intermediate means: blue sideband 39.1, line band 36.6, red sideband 38.1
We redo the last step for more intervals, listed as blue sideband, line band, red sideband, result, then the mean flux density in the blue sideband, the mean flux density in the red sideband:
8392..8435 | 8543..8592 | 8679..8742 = 1.2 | 39.3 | 37.1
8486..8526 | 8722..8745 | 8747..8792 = 0.1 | 37.8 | 36.8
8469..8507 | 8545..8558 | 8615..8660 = 1.0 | 38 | 38.1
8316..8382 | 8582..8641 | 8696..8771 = -0.6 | 39.9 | 36.9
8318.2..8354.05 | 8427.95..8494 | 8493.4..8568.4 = -2.0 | 39.7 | 36.8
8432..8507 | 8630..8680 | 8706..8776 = 1.0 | 38.6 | 36.9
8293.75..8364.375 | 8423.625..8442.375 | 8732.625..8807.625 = 0.1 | 40.1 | 36.7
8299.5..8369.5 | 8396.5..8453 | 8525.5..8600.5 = -0.6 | 40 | 37.1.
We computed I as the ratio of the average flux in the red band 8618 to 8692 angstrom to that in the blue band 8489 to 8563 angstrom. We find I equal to 1.01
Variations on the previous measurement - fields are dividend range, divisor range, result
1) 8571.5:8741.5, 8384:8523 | 0.96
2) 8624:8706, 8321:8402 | 0.93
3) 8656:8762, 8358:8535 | 0.94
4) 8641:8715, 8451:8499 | 0.95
